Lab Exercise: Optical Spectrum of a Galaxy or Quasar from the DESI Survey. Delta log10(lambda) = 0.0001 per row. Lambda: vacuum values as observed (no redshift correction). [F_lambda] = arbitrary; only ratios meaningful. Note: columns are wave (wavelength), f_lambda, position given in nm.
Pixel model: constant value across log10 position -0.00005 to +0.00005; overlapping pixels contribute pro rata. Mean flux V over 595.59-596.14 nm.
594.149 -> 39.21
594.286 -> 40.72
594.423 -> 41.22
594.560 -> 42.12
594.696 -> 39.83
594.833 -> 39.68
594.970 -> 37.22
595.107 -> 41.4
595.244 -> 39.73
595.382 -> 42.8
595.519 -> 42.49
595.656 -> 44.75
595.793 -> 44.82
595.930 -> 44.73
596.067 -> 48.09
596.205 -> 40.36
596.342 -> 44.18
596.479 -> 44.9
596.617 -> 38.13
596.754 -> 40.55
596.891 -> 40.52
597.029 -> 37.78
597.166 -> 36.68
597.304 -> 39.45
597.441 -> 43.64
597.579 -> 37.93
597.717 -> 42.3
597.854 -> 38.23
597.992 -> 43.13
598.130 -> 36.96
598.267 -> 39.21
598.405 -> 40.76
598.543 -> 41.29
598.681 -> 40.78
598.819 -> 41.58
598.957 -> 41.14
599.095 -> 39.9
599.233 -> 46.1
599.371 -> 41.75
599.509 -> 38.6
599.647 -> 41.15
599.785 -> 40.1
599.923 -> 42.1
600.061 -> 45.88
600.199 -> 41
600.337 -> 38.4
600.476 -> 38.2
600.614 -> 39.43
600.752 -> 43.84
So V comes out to 45.6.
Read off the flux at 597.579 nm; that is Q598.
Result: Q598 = 37.93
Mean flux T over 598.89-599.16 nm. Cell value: 40.5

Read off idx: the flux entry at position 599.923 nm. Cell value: 42.1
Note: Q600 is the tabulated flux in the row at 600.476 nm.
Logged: 38.2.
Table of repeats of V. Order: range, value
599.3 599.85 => 40.4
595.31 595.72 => 43.2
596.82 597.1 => 39.2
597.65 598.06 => 41.2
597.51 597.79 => 40.1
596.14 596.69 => 41.9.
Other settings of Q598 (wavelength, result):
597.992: 43.13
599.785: 40.1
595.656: 44.75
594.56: 42.12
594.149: 39.21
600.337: 38.4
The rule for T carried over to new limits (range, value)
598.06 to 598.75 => 39.8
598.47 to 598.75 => 41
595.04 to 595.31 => 40.6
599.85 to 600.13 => 44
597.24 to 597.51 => 41.6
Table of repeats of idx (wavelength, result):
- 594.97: 37.22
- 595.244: 39.73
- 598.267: 39.21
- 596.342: 44.18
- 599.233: 46.1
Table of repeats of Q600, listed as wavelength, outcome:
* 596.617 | 38.13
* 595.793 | 44.82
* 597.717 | 42.3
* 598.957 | 41.14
